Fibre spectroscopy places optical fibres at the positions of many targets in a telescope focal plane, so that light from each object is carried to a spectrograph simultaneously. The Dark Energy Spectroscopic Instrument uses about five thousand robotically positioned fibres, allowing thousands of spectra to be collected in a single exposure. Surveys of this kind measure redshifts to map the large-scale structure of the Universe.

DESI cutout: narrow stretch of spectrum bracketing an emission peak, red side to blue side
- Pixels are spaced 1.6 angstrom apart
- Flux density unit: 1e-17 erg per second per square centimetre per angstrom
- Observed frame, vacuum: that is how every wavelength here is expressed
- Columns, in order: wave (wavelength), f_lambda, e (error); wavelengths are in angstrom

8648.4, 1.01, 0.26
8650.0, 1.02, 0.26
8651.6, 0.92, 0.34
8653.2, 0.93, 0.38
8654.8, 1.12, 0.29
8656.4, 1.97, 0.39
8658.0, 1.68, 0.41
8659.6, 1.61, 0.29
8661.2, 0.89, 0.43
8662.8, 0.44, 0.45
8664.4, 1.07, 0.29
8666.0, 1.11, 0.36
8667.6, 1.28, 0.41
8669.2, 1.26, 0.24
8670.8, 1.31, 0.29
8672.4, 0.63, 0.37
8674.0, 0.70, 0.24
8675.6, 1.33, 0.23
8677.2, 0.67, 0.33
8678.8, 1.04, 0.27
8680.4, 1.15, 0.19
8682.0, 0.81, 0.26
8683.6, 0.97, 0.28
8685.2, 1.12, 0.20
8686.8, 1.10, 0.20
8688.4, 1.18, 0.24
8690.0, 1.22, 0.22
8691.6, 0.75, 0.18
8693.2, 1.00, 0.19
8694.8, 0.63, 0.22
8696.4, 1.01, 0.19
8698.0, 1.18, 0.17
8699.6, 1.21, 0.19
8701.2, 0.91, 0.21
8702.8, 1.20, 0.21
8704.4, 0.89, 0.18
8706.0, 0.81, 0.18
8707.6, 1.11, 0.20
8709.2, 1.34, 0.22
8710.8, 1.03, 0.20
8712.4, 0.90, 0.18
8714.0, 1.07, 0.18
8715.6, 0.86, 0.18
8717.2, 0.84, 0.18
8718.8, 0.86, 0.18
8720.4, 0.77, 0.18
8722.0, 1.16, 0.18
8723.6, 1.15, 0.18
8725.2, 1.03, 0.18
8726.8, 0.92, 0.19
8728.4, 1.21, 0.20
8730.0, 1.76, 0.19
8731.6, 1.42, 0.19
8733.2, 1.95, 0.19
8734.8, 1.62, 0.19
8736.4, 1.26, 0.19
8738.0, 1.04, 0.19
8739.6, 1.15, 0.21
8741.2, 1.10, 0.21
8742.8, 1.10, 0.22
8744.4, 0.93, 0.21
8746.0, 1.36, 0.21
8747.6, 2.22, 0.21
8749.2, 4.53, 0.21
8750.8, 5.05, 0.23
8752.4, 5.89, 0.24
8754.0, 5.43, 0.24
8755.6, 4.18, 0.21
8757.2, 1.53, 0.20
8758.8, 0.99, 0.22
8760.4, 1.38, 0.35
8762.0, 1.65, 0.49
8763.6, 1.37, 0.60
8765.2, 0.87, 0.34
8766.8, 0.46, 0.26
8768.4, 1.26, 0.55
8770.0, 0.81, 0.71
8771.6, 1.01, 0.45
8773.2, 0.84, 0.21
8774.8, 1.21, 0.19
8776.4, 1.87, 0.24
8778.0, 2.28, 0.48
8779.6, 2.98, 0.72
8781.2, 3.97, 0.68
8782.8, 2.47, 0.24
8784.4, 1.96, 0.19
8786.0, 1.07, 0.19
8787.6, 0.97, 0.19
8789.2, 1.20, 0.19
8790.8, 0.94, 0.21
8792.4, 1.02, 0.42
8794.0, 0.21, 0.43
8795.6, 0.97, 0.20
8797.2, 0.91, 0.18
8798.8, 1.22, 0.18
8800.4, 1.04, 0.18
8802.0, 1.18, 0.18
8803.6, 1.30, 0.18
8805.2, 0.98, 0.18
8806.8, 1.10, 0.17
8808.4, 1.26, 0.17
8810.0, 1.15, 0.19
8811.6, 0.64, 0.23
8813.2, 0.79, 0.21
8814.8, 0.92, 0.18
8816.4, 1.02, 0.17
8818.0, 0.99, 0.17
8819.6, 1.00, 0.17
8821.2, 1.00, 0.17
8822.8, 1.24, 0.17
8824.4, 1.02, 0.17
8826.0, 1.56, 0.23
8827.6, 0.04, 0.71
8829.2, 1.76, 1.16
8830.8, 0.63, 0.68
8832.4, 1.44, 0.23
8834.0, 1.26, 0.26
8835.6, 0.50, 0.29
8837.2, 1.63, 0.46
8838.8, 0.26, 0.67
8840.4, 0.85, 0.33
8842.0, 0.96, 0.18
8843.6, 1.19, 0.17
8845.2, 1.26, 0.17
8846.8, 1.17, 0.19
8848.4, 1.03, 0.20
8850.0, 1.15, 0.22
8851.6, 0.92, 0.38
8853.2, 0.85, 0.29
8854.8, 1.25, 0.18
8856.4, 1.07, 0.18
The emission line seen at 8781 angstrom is [N II] 6583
